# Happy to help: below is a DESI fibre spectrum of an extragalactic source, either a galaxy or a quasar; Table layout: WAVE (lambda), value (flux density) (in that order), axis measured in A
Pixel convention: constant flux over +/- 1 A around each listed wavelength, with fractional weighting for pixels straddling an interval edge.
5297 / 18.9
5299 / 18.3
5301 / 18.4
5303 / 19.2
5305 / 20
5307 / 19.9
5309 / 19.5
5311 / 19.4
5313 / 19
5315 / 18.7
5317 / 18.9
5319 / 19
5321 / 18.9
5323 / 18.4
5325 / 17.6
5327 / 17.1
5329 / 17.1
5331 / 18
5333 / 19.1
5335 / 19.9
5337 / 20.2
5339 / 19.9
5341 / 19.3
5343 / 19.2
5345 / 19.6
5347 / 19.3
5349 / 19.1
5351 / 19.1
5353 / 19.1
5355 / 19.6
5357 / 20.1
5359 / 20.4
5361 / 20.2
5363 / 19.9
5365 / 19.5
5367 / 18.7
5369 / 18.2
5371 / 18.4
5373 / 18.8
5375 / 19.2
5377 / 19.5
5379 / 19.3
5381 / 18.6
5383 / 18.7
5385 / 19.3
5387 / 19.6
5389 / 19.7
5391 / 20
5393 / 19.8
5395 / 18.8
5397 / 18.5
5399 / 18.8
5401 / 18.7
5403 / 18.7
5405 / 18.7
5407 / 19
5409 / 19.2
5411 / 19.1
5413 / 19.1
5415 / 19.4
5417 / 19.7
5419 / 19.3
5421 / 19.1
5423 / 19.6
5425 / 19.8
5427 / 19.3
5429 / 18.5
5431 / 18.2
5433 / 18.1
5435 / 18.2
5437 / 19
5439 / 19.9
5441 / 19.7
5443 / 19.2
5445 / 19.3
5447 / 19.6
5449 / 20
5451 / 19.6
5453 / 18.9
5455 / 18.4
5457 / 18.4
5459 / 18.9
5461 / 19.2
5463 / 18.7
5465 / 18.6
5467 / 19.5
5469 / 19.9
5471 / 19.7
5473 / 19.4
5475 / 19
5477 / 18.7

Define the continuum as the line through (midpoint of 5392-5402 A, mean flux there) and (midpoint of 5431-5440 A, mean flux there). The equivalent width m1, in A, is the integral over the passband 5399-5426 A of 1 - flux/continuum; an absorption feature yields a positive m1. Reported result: -0.5 A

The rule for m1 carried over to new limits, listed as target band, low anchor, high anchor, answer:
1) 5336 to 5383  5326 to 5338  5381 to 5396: -1.0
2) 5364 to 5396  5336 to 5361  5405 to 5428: 0.5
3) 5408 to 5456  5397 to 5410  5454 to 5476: -0.6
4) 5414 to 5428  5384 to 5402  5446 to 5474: -0.2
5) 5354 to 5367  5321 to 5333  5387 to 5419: -1.0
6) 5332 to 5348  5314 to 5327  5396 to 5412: -0.9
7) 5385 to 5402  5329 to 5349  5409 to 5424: 0.1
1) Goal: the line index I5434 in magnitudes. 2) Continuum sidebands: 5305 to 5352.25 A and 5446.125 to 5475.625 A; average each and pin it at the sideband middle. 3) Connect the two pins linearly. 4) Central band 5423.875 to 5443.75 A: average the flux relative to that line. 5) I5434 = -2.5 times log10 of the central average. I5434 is 0.009 mag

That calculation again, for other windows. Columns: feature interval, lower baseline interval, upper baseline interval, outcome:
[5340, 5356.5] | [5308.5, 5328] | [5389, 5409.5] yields -0.030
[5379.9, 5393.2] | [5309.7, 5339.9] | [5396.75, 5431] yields -0.022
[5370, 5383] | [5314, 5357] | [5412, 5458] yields 0.004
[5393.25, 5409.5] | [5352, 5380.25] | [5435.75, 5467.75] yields 0.025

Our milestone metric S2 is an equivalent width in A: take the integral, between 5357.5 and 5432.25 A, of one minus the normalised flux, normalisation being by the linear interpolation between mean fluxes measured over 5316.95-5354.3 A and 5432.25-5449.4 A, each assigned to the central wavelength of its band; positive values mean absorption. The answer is -0.4 A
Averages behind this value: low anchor 18.9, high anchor 19.2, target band 19.2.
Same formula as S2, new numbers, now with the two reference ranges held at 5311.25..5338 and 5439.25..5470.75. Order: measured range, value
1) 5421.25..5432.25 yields 0.0 A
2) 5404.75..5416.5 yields -0.1 A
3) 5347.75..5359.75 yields -0.5 A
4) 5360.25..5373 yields -0.2 A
